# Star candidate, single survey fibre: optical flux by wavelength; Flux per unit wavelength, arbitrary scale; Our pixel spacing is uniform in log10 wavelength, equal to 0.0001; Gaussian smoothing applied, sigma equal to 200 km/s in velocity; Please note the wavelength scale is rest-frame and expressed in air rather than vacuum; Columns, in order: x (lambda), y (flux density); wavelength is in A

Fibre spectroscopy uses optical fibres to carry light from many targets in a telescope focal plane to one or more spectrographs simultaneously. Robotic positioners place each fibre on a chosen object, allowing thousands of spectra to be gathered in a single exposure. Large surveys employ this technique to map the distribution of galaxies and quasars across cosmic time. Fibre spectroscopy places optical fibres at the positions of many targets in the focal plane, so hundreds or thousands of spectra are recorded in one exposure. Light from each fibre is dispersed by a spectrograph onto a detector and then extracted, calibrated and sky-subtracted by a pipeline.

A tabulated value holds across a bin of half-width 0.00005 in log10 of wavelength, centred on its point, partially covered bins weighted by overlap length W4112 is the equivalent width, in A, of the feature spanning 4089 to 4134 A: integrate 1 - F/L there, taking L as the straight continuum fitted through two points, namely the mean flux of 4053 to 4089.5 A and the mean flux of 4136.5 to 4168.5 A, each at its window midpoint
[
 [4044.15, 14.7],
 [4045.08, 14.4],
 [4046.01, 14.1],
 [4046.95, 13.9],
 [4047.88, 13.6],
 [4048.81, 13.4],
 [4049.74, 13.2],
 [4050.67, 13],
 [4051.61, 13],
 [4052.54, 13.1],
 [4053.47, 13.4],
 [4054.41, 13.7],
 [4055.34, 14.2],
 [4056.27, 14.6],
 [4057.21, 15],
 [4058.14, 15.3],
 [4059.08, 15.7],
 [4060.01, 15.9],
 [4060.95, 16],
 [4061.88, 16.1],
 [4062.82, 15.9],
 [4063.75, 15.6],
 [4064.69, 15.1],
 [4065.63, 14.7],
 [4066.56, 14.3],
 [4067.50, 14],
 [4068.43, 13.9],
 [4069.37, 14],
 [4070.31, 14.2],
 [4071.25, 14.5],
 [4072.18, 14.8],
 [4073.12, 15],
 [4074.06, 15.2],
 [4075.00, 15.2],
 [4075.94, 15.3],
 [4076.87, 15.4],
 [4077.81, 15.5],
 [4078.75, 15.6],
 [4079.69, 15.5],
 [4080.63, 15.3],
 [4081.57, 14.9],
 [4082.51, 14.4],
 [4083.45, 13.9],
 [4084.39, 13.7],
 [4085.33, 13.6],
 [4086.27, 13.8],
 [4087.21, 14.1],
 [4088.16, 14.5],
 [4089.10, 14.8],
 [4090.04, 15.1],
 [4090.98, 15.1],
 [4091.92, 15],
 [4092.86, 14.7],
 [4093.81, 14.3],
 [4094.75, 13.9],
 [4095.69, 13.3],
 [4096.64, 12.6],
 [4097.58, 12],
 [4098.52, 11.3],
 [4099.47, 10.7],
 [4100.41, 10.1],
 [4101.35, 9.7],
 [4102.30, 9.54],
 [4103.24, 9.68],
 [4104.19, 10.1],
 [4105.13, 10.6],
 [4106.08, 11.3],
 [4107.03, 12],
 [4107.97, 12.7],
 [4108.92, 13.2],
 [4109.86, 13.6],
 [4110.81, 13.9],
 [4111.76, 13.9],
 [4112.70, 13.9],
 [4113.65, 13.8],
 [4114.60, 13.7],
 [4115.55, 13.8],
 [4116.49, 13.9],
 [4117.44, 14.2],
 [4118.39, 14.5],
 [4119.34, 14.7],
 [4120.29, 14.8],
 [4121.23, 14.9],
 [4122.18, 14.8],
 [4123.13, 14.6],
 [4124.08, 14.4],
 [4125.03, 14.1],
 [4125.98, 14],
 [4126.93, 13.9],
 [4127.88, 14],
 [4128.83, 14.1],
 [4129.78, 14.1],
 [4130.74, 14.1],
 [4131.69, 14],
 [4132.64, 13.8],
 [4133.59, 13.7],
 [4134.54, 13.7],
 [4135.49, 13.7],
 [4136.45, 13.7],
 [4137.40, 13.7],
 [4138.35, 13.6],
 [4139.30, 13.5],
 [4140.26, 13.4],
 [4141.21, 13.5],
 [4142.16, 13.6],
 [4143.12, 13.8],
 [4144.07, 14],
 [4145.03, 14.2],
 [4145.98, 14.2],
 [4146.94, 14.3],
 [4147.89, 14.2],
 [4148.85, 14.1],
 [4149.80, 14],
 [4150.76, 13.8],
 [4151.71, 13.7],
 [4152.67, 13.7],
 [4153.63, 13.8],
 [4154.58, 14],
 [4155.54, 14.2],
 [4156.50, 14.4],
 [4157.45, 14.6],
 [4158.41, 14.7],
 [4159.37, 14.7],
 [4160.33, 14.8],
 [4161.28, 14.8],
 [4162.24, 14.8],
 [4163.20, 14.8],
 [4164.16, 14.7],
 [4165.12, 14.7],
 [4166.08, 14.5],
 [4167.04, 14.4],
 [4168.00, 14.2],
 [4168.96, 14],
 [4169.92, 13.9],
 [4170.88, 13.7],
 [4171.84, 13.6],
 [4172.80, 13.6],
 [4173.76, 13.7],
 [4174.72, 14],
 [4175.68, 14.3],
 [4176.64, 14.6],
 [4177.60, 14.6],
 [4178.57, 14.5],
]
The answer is 3.6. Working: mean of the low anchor 14.8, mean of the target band 13.3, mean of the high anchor 14.2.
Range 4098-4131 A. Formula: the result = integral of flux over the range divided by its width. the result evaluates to 13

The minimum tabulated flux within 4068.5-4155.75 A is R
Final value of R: 9.54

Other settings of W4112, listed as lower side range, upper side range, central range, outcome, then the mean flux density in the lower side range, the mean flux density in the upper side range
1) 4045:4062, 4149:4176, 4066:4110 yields 2.2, 14.3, 14.2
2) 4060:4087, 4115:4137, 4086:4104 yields 2.2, 14.8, 14.1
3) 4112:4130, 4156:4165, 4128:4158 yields 1.2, 14.2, 14.7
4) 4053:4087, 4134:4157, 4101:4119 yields 2.2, 14.8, 13.9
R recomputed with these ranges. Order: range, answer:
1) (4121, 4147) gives 13.4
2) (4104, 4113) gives 10.1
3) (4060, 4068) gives 14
